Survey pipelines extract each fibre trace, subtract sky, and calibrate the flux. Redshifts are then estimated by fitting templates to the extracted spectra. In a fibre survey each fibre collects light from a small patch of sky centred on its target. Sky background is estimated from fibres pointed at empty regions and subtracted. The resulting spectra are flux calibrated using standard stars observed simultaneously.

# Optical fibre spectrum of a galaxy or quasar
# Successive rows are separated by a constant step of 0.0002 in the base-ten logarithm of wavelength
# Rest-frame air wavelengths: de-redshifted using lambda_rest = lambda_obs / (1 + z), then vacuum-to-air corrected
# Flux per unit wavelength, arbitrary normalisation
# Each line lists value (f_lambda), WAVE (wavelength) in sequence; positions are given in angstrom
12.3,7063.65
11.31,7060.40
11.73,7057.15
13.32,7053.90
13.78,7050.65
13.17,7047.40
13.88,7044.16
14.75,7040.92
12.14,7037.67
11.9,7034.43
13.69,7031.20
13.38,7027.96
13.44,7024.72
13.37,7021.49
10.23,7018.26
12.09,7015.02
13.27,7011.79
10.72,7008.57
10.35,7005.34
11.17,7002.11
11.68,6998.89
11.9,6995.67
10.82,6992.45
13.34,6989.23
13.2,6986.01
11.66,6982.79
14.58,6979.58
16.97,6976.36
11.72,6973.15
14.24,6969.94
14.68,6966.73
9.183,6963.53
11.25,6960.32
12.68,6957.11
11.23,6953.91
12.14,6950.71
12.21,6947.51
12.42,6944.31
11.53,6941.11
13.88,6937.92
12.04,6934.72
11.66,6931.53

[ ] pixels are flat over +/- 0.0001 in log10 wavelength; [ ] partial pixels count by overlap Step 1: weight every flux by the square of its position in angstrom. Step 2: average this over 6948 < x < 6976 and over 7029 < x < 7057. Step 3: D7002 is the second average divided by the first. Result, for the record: 1.10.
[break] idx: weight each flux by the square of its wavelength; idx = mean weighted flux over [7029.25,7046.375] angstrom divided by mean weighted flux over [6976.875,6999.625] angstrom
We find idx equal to 1.06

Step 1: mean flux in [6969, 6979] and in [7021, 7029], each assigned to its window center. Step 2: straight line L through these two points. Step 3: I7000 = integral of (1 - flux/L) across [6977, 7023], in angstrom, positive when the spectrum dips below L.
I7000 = 5.8 angstrom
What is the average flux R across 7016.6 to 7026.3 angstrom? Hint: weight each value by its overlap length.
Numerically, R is 12.3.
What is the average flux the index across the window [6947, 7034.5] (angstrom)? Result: 12.4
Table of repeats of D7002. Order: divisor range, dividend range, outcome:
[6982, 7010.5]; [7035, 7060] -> 1.14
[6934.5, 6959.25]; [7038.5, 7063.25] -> 1.10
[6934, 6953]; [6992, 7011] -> 0.92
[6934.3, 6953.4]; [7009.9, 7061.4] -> 1.07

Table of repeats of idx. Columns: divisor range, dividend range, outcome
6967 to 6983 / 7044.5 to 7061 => 0.93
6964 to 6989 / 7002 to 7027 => 0.88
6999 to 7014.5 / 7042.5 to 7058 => 1.17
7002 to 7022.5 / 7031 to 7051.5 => 1.16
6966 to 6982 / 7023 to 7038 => 0.92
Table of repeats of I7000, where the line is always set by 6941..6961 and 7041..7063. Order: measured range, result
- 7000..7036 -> 1.4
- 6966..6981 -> -2.7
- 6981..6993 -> -0.1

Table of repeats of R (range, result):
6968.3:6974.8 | 13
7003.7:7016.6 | 11.6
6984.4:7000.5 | 12.2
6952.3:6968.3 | 11.8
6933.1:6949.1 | 12.4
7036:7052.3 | 13.5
